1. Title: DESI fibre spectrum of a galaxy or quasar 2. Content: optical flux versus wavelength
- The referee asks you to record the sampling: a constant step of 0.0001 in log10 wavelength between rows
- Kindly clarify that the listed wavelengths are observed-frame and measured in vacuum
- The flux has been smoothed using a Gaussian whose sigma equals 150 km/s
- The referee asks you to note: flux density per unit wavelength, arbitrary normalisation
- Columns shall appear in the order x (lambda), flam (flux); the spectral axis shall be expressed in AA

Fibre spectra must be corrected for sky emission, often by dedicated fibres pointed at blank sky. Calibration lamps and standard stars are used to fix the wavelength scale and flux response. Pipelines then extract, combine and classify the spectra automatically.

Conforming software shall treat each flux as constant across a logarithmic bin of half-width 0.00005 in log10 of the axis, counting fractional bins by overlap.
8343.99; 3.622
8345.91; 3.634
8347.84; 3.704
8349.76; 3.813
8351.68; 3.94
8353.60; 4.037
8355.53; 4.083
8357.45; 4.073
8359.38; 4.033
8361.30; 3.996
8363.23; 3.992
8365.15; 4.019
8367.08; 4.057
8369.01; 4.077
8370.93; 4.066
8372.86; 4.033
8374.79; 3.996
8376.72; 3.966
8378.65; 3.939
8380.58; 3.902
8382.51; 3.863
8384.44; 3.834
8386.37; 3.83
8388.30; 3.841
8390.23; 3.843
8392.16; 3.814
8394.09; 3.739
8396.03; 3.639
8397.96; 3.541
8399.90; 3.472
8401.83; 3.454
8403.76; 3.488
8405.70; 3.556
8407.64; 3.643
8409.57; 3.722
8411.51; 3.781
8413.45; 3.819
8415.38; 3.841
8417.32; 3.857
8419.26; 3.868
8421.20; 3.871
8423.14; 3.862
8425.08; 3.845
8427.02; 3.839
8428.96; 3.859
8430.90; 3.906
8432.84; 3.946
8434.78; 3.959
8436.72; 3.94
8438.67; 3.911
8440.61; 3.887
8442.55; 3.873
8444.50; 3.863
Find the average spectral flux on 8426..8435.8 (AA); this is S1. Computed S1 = 3.9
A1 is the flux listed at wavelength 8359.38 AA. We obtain 4.033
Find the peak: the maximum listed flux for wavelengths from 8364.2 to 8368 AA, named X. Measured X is 4.057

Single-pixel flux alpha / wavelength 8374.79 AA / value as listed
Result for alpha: 3.996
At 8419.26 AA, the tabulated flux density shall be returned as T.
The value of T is 3.868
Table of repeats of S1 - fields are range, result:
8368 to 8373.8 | 4.06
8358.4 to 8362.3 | 4.01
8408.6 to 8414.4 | 3.77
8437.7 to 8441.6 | 3.91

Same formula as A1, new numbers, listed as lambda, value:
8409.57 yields 3.722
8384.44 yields 3.834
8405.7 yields 3.556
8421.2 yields 3.871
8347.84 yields 3.704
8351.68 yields 3.94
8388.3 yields 3.841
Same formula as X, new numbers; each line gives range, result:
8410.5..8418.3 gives 3.857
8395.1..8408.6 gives 3.643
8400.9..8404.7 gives 3.488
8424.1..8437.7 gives 3.959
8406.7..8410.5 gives 3.722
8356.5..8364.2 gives 4.073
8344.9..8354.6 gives 4.037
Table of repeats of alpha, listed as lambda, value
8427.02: 3.839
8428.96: 3.859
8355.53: 4.083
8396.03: 3.639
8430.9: 3.906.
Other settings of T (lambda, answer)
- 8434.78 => 3.959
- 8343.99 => 3.622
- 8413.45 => 3.819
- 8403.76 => 3.488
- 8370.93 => 4.066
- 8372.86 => 4.033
